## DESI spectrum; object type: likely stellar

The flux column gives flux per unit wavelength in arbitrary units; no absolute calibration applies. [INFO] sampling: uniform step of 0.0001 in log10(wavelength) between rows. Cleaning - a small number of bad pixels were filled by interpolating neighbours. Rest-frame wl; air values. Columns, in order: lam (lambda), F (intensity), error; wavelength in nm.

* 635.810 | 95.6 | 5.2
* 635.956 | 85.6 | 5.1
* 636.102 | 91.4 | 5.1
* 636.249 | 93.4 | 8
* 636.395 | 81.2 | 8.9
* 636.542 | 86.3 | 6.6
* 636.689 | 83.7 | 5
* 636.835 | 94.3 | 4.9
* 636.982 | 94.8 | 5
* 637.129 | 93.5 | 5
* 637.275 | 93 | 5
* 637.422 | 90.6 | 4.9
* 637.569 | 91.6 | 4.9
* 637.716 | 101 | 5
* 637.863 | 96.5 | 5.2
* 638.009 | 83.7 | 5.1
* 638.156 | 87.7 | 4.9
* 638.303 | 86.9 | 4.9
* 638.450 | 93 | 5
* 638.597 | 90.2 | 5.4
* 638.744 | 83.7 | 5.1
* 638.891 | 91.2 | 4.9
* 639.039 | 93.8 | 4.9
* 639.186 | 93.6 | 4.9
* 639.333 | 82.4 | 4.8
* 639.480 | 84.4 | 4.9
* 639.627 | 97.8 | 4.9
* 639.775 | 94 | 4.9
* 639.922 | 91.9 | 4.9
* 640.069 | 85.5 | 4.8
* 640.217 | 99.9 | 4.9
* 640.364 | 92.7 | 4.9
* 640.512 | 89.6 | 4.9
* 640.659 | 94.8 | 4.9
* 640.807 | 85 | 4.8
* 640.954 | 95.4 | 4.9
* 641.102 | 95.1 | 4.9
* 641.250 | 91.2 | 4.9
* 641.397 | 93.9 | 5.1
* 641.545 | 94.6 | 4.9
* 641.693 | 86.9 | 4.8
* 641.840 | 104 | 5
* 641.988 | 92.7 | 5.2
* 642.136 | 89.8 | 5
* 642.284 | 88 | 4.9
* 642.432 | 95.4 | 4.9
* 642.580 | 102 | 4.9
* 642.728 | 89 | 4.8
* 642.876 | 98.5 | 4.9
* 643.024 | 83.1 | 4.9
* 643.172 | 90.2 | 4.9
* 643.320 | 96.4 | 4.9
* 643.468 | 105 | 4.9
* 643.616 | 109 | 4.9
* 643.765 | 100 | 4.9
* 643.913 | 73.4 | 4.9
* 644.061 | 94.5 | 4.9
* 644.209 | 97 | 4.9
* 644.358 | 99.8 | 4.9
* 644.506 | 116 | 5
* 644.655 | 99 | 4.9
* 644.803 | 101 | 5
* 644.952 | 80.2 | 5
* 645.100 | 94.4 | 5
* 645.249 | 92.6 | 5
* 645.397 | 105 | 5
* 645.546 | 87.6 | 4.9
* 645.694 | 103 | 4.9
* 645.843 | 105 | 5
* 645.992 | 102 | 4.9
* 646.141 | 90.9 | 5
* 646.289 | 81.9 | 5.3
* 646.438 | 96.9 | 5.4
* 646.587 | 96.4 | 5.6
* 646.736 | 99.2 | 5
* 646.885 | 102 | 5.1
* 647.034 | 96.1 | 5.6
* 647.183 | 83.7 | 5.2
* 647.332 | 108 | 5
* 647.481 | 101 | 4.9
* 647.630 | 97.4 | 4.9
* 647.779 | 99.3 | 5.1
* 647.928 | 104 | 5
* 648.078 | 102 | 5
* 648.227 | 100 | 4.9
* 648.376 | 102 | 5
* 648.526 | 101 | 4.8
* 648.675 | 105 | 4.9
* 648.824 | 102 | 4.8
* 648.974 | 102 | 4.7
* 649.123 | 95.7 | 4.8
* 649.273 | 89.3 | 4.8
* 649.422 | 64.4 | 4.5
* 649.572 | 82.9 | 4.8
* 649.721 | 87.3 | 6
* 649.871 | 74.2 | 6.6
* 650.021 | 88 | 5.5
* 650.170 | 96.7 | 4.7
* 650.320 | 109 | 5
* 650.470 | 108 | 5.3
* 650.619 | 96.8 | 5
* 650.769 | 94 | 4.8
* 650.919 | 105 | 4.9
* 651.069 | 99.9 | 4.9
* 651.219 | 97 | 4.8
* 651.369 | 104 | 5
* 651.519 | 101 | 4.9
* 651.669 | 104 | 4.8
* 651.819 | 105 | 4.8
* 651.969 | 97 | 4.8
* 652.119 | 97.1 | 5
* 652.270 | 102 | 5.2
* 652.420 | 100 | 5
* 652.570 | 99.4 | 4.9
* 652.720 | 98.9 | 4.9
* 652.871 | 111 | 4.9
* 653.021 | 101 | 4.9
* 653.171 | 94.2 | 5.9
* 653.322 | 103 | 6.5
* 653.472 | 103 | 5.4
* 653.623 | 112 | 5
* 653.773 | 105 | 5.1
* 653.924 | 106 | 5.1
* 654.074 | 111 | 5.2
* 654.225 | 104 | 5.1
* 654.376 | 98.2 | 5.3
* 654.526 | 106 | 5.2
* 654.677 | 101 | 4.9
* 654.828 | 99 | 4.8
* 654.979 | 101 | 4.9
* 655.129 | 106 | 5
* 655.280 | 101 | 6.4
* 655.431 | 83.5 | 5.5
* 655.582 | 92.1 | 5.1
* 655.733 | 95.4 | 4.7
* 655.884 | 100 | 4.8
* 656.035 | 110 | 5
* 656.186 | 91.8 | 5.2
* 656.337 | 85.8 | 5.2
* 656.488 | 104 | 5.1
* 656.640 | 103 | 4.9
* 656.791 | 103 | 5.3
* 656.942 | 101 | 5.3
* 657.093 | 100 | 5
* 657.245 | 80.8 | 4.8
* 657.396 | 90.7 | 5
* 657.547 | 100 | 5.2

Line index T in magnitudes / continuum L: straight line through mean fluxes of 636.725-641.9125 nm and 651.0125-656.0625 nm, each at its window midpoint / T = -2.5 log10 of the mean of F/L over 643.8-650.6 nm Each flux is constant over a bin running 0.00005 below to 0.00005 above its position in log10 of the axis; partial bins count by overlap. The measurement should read 0.01 mag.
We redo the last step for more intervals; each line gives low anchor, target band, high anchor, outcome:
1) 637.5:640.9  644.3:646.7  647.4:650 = -0.04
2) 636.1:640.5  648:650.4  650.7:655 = 0.06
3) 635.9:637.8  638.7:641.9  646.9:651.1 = 0.01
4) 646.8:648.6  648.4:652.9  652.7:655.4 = 0.05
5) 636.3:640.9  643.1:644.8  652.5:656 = -0.05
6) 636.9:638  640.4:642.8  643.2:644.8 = 0.05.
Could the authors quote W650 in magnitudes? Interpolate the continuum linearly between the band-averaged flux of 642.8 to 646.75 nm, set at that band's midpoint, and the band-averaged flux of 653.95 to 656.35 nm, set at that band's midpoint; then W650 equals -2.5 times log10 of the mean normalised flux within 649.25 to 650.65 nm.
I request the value 0.10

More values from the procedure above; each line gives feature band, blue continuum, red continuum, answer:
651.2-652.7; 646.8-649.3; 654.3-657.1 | -0.02 mag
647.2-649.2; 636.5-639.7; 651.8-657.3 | -0.05 mag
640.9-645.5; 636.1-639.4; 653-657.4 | -0.02 mag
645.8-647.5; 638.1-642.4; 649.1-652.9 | -0.03 mag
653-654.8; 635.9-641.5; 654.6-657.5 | -0.08 mag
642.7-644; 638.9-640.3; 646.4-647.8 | 0.01 mag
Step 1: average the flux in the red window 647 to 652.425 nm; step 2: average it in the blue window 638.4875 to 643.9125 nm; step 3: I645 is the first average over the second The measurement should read 1.0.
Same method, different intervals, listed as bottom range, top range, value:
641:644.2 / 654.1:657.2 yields 1.06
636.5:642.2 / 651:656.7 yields 1.10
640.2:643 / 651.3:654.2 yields 1.10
